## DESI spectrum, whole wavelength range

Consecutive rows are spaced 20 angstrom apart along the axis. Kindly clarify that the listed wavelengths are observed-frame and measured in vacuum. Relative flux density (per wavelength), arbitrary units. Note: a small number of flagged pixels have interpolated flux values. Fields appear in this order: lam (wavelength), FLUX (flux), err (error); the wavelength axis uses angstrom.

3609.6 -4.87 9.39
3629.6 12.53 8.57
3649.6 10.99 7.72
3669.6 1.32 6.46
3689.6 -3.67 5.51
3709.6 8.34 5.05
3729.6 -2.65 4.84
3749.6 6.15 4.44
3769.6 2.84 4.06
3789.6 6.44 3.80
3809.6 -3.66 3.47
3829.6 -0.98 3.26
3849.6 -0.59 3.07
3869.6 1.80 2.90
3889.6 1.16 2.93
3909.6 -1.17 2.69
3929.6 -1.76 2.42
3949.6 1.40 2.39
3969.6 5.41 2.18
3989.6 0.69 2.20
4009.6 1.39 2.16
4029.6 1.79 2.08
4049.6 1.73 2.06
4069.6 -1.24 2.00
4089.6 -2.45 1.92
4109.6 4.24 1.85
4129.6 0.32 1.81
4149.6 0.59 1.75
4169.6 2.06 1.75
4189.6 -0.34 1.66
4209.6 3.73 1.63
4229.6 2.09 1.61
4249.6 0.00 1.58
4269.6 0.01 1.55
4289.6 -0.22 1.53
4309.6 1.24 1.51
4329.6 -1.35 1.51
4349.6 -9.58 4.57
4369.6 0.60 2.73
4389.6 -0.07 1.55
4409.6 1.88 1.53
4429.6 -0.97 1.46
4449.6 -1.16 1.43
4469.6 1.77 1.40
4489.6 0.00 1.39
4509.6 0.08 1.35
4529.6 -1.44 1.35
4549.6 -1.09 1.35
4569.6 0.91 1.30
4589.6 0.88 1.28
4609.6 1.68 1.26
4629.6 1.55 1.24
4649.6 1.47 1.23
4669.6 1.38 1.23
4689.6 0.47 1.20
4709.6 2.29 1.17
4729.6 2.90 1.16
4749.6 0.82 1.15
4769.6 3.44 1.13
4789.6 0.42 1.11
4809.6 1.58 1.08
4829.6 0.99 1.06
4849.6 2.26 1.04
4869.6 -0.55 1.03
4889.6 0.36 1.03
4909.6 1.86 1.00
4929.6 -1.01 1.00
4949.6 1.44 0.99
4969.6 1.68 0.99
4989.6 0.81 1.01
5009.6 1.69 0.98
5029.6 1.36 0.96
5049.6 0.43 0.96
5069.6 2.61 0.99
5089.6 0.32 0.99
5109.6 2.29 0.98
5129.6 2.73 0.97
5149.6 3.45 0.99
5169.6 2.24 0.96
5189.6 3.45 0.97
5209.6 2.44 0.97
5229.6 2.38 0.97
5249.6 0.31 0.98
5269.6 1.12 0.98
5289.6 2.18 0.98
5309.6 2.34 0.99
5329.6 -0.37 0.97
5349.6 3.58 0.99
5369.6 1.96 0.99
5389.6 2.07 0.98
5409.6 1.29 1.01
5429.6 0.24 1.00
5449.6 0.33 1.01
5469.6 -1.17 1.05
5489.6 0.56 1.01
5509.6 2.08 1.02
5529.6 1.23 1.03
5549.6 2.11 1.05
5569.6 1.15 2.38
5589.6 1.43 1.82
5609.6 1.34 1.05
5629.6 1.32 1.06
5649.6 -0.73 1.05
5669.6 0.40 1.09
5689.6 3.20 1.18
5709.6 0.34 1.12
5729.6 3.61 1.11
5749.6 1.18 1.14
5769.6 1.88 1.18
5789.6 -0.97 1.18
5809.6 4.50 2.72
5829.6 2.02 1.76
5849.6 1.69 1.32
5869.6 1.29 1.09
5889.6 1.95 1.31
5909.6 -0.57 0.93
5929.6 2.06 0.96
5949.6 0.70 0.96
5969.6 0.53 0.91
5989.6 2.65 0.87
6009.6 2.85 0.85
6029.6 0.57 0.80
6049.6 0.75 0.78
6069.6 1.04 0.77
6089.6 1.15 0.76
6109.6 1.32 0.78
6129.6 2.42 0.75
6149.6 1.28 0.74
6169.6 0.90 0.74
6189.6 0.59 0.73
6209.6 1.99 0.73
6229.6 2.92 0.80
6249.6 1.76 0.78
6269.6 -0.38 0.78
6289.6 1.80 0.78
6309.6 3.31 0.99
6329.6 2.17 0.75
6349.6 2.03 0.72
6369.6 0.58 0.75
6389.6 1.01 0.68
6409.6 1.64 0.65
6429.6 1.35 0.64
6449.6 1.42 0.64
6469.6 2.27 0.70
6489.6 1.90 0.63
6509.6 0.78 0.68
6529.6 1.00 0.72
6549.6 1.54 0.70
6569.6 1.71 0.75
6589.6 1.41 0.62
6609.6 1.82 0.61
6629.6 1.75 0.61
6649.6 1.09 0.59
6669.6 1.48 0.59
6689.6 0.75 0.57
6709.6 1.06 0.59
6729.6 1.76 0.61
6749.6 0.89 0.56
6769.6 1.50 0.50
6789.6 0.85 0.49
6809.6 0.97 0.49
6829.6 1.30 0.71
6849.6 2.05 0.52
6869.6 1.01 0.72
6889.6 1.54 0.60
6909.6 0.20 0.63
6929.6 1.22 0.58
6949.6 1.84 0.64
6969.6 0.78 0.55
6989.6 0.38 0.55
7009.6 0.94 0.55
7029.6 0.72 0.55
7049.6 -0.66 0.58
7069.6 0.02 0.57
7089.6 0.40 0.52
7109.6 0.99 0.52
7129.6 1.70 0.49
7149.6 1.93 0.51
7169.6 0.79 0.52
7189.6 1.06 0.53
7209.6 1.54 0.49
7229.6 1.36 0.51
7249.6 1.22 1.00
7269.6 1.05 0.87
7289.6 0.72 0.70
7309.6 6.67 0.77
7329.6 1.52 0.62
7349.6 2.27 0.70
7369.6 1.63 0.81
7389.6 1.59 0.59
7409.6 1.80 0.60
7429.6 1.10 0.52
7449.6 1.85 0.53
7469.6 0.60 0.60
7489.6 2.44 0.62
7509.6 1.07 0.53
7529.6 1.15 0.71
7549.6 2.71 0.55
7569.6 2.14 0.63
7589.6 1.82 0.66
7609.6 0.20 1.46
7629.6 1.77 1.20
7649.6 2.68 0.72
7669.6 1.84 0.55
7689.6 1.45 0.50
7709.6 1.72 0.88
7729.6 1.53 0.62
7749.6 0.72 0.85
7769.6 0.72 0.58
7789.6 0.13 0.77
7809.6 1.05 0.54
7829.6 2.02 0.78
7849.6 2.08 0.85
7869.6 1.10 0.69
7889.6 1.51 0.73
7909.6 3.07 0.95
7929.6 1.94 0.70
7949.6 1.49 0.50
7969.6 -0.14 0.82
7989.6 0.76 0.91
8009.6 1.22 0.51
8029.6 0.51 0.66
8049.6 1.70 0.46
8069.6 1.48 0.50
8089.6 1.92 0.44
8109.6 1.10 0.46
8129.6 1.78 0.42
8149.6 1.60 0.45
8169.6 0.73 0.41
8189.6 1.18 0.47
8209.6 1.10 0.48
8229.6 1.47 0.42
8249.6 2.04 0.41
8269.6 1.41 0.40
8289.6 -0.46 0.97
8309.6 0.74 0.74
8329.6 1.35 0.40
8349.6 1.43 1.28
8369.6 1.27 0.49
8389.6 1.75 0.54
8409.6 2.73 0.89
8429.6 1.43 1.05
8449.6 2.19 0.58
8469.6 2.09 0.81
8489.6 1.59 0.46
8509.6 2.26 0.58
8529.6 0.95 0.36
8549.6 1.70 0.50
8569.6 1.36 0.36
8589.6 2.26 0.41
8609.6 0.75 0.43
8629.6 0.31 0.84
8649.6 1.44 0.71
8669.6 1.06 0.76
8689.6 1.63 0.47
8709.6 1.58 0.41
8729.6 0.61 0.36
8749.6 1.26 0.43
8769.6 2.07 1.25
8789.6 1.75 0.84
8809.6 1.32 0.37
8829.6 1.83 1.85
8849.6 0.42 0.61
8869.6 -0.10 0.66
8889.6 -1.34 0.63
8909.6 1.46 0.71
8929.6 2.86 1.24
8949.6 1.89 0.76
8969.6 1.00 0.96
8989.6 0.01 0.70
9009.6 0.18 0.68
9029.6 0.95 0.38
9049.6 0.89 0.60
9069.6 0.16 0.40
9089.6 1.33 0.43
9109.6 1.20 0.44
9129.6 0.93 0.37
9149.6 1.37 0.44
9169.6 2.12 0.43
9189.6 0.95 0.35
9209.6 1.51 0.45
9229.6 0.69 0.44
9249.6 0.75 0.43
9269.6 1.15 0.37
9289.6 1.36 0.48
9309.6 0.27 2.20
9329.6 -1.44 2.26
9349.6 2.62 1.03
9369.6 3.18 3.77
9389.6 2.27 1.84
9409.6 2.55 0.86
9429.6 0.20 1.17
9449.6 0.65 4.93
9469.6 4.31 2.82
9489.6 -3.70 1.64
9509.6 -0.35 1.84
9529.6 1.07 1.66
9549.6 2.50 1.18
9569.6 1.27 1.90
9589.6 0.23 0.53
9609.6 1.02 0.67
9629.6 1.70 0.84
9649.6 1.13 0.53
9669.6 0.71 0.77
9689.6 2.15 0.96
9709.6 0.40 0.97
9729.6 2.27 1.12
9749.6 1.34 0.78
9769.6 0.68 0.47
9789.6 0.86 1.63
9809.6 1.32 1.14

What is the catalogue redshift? 0.962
